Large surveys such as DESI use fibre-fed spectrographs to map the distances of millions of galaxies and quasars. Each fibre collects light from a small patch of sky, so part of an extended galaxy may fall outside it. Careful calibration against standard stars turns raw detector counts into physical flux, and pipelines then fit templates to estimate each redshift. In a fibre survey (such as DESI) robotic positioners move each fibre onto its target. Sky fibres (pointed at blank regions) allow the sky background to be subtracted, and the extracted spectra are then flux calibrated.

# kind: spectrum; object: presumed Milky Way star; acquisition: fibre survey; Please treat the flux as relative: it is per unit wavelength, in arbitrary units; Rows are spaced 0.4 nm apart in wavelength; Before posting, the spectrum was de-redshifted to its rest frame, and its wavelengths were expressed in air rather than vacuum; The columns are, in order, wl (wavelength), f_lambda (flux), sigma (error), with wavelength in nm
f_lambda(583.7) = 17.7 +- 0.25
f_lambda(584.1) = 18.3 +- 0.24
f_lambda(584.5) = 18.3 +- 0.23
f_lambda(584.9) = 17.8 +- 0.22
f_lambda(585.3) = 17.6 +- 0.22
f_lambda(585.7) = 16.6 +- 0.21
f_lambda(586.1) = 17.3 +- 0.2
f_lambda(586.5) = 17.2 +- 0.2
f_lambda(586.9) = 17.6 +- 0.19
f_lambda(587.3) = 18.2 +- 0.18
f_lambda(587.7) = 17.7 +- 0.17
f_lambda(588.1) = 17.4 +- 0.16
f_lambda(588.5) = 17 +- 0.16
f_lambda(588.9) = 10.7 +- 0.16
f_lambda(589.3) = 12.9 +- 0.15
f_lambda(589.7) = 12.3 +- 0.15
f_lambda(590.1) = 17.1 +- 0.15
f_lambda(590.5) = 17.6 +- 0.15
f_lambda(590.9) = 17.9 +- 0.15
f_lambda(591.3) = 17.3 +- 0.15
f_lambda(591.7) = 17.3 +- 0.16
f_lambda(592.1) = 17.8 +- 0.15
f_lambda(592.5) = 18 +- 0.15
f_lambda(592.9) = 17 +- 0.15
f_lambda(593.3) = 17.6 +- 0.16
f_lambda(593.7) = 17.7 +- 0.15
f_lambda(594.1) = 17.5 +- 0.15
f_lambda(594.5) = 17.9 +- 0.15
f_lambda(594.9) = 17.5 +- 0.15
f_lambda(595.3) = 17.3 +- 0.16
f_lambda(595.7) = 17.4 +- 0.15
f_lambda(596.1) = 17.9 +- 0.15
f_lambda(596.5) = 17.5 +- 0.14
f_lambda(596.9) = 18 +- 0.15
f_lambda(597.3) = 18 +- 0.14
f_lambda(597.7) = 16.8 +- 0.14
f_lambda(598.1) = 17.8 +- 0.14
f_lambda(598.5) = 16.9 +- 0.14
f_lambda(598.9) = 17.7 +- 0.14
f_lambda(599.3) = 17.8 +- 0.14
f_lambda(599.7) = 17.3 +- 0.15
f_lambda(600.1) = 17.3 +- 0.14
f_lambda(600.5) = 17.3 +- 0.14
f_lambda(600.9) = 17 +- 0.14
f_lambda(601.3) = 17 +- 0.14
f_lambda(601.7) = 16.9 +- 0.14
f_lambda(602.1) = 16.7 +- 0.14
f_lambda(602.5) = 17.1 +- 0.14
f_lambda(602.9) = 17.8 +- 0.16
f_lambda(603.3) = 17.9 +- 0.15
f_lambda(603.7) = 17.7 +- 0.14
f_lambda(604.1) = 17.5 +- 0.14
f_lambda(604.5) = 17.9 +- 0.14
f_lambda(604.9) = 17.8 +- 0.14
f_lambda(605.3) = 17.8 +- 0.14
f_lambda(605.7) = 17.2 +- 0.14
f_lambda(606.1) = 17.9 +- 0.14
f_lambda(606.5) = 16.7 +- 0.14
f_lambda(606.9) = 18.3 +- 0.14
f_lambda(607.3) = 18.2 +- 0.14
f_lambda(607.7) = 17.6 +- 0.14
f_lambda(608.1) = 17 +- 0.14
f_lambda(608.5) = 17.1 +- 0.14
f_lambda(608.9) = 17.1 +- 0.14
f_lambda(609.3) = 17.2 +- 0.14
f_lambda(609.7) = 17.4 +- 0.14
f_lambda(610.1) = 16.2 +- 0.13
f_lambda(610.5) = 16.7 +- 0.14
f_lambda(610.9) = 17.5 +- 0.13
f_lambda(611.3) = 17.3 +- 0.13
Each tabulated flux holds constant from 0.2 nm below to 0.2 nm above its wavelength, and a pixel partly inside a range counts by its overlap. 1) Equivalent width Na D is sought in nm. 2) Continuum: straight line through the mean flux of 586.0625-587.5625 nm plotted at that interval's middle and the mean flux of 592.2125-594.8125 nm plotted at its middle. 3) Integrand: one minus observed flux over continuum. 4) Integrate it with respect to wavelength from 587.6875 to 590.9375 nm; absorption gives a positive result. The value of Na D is 0.41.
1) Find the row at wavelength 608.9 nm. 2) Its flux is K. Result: 17.1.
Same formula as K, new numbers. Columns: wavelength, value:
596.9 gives 18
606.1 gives 17.9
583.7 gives 17.7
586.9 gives 17.6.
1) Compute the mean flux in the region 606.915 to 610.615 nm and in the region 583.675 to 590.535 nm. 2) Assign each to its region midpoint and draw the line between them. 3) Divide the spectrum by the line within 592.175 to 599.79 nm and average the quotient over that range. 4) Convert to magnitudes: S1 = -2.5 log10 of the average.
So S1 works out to -0.05 mag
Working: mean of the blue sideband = 16.6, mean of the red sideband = 17.2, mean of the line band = 17.6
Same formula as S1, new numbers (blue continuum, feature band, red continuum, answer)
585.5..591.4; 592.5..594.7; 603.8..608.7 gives -0.06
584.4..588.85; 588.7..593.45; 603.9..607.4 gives 0.08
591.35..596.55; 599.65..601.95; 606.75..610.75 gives 0.02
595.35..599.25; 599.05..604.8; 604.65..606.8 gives 0.01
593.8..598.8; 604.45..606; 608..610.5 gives -0.03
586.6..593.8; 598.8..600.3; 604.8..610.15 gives -0.03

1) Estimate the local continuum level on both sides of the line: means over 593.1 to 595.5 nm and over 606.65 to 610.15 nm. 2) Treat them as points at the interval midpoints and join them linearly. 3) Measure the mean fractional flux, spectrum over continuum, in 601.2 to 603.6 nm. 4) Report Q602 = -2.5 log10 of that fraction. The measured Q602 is 0.01 mag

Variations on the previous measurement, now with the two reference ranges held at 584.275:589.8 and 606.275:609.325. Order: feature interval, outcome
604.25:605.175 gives -0.03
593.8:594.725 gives -0.06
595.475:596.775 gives -0.05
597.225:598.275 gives -0.03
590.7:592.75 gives -0.06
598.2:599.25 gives -0.03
